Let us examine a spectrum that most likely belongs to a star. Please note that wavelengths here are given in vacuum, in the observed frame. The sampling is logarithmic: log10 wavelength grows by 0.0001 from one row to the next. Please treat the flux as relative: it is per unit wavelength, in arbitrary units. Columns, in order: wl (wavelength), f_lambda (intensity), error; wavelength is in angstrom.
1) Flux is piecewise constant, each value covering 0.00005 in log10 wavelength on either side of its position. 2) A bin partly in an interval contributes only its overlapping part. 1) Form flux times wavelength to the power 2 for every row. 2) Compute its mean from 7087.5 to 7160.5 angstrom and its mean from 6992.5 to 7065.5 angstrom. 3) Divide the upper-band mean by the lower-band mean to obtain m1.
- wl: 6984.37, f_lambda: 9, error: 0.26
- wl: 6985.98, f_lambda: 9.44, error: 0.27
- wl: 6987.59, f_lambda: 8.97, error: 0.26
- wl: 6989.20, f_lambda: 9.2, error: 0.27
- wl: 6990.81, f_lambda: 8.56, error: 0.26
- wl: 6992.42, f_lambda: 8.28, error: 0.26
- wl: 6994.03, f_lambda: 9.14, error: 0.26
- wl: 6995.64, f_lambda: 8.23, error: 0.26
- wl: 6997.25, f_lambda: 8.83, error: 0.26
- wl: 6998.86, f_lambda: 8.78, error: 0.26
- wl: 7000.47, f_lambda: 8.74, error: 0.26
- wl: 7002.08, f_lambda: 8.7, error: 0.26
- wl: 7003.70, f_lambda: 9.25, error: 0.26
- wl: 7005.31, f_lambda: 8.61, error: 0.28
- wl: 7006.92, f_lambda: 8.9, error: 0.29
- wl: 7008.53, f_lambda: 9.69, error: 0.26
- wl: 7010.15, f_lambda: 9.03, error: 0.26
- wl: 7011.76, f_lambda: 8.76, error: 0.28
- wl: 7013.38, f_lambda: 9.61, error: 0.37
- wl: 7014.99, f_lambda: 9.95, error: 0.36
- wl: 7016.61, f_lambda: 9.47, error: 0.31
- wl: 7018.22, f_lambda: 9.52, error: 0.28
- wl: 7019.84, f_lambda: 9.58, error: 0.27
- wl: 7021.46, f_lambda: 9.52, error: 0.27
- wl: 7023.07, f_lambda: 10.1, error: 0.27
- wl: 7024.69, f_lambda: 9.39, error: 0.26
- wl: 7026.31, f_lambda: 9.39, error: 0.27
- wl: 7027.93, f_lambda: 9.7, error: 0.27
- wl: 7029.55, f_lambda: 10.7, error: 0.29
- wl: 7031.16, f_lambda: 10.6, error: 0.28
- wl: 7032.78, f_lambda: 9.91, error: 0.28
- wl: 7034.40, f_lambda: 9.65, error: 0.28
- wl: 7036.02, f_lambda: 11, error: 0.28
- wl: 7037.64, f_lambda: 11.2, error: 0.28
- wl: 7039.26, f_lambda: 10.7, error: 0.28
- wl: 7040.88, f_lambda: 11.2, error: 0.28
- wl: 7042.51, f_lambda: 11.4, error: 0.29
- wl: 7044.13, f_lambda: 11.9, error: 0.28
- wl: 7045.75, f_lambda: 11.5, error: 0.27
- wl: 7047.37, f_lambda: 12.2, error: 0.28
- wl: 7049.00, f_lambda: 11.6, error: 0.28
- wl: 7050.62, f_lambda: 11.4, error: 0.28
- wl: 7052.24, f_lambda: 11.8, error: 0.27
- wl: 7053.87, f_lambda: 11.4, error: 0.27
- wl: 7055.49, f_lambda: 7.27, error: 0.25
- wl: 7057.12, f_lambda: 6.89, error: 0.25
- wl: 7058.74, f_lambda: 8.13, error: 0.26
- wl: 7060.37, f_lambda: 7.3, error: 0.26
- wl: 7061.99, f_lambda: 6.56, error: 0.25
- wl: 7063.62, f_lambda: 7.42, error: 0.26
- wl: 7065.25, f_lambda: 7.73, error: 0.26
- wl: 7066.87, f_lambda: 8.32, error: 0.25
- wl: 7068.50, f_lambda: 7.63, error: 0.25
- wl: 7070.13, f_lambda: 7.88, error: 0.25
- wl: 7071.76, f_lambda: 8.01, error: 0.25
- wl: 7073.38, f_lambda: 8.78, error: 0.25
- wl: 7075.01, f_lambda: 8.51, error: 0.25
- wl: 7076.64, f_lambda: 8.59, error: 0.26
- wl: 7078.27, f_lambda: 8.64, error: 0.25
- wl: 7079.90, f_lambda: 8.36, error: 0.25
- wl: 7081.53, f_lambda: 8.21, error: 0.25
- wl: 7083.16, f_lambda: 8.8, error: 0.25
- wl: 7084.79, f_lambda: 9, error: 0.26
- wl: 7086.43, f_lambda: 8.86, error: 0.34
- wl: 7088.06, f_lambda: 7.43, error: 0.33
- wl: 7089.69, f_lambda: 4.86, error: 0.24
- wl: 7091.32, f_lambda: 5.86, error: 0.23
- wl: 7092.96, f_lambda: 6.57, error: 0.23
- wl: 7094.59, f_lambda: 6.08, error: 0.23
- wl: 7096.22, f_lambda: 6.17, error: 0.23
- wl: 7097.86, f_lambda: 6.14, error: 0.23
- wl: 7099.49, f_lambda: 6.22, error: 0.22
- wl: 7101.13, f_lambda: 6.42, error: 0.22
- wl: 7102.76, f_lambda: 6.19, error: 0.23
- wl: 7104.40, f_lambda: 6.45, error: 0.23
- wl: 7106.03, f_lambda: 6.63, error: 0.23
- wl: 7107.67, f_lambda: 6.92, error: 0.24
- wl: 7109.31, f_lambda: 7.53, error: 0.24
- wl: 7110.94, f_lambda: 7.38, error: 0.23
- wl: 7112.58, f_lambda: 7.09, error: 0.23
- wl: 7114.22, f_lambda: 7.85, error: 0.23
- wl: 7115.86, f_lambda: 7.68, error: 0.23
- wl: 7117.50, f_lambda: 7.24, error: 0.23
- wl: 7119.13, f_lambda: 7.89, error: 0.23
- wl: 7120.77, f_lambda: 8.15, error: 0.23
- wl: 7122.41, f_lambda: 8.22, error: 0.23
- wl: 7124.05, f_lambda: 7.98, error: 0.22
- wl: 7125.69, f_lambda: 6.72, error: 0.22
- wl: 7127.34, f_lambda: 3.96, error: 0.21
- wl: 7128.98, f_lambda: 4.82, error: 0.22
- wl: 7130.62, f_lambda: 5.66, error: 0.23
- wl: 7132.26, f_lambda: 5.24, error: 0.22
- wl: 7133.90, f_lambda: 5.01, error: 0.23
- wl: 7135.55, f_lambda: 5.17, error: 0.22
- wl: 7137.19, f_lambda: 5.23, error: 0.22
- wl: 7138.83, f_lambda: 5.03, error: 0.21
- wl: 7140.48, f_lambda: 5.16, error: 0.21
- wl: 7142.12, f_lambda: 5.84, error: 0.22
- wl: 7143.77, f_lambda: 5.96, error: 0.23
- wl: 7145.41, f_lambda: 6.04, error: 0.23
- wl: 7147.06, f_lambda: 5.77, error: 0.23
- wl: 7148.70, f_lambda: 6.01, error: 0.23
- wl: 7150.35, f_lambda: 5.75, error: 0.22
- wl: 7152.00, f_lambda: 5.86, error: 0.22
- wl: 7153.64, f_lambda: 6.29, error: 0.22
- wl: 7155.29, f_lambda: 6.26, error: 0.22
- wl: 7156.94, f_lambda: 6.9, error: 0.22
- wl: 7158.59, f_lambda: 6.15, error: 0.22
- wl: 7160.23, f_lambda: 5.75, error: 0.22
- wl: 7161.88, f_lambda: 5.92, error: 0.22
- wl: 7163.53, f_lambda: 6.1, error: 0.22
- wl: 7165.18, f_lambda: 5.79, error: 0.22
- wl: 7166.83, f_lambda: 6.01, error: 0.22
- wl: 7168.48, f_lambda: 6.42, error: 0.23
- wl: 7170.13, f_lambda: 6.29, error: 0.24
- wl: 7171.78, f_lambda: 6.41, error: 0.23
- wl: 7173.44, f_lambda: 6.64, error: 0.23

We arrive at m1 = 0.67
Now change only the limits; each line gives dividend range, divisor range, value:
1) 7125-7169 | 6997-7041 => 0.62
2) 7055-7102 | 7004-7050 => 0.74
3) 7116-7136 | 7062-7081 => 0.80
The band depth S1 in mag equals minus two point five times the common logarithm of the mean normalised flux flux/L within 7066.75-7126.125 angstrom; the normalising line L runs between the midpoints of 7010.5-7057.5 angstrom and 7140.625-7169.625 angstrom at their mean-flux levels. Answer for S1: 0.09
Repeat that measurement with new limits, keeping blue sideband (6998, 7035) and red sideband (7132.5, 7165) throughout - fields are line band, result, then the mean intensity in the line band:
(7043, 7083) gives -0.10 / 9.02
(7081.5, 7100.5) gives 0.07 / 6.96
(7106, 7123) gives -0.12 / 7.54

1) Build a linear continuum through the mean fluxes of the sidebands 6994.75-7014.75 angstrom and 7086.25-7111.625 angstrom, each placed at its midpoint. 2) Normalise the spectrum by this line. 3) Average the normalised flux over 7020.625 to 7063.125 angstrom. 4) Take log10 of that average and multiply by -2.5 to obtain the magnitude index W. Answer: -0.25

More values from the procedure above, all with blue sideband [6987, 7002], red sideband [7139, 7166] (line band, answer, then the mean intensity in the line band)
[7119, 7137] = 0.04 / 6.15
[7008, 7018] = -0.12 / 9.42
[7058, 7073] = -0.03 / 7.7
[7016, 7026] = -0.16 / 9.59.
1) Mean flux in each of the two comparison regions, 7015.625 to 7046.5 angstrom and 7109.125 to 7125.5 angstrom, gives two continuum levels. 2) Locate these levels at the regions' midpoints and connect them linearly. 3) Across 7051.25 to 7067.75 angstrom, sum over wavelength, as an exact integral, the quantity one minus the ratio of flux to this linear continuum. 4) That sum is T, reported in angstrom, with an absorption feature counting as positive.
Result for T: 2.0 angstrom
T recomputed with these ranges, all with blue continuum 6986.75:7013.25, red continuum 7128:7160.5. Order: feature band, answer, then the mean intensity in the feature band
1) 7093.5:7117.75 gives -1.0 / 6.79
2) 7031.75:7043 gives -3.7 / 10.7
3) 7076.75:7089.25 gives -2.4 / 8.37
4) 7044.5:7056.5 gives -5.0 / 11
